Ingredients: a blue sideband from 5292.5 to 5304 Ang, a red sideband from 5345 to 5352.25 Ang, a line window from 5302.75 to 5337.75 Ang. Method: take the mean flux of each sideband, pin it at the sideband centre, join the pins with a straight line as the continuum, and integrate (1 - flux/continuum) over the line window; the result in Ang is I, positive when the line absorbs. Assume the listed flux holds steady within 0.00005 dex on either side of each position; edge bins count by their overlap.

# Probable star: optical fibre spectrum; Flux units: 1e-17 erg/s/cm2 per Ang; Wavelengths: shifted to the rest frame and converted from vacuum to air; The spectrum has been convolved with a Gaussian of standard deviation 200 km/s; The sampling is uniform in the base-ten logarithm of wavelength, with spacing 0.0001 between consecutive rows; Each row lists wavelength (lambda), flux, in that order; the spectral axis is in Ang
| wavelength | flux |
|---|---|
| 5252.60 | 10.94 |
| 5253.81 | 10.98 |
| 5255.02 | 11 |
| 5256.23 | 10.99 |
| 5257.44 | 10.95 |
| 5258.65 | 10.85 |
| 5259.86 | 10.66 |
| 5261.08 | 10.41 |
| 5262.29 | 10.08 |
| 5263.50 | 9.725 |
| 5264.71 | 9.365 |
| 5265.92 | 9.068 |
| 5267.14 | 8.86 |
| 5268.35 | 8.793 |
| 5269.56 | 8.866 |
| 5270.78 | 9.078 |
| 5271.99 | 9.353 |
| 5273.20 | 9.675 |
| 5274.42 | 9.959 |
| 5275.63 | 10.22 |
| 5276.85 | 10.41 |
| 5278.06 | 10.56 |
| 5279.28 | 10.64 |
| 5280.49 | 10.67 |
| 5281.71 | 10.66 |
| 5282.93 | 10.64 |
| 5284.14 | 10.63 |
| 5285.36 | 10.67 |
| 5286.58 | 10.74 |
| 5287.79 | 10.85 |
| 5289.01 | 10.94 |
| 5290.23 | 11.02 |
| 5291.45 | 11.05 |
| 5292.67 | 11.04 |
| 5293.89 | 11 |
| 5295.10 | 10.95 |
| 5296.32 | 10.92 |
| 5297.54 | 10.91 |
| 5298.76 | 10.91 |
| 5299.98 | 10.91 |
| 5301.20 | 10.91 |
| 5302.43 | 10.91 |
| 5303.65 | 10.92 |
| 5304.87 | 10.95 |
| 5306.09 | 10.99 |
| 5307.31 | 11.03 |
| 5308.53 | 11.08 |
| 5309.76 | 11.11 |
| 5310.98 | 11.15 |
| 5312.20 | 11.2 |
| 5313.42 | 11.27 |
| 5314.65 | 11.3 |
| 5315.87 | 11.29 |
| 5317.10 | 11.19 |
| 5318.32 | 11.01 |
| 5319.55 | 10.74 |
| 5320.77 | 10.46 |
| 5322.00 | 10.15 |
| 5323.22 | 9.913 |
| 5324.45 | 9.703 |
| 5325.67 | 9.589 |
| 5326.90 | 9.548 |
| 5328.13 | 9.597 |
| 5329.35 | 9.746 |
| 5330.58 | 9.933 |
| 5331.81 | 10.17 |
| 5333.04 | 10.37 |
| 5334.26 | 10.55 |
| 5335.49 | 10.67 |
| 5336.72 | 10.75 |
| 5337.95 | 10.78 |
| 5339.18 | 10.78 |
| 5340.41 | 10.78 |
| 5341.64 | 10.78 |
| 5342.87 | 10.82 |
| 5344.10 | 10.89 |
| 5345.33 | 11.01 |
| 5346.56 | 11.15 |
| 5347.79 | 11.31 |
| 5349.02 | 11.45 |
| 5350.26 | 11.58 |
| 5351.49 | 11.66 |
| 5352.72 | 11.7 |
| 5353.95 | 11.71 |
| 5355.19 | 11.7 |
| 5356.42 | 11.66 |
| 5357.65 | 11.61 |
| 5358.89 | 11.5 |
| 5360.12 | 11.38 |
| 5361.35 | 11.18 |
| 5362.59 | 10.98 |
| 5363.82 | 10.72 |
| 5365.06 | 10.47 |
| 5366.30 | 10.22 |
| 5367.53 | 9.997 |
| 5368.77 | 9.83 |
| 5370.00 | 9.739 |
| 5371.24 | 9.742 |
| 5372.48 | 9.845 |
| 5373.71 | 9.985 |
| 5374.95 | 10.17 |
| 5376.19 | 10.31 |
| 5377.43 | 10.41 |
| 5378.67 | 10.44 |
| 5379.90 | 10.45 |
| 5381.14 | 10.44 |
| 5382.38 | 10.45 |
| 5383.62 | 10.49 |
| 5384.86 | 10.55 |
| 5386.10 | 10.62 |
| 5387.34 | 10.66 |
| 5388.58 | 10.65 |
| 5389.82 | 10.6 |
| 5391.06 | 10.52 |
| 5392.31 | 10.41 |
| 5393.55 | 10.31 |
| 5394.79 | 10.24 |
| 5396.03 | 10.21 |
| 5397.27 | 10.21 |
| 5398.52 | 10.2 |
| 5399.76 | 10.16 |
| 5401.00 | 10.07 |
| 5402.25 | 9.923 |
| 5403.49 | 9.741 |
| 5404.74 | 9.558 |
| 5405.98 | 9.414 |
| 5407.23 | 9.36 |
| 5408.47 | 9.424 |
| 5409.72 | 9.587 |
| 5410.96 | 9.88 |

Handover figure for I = 1.7 Ang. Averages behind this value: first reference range 10.9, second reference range 11.4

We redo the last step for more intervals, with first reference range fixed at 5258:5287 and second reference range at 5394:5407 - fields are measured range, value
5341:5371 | -3.1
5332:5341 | -0.6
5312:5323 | -1.0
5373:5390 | -0.8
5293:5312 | -1.9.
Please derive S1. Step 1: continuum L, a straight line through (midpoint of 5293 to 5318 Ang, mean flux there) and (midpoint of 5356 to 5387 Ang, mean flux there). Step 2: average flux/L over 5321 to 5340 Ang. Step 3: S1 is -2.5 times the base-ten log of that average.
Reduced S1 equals 0.071 mag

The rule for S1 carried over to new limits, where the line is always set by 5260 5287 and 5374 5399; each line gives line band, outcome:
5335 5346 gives -0.06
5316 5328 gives -0.01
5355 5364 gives -0.11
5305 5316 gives -0.11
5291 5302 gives -0.09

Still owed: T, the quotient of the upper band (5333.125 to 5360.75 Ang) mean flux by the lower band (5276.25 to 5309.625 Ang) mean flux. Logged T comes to 1.0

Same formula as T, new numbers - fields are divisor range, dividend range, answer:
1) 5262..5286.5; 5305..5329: 1.07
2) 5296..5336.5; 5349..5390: 1.01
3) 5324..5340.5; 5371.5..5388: 1.02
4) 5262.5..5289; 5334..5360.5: 1.12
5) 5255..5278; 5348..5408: 1.06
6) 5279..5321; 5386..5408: 0.93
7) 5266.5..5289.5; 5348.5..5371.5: 1.09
